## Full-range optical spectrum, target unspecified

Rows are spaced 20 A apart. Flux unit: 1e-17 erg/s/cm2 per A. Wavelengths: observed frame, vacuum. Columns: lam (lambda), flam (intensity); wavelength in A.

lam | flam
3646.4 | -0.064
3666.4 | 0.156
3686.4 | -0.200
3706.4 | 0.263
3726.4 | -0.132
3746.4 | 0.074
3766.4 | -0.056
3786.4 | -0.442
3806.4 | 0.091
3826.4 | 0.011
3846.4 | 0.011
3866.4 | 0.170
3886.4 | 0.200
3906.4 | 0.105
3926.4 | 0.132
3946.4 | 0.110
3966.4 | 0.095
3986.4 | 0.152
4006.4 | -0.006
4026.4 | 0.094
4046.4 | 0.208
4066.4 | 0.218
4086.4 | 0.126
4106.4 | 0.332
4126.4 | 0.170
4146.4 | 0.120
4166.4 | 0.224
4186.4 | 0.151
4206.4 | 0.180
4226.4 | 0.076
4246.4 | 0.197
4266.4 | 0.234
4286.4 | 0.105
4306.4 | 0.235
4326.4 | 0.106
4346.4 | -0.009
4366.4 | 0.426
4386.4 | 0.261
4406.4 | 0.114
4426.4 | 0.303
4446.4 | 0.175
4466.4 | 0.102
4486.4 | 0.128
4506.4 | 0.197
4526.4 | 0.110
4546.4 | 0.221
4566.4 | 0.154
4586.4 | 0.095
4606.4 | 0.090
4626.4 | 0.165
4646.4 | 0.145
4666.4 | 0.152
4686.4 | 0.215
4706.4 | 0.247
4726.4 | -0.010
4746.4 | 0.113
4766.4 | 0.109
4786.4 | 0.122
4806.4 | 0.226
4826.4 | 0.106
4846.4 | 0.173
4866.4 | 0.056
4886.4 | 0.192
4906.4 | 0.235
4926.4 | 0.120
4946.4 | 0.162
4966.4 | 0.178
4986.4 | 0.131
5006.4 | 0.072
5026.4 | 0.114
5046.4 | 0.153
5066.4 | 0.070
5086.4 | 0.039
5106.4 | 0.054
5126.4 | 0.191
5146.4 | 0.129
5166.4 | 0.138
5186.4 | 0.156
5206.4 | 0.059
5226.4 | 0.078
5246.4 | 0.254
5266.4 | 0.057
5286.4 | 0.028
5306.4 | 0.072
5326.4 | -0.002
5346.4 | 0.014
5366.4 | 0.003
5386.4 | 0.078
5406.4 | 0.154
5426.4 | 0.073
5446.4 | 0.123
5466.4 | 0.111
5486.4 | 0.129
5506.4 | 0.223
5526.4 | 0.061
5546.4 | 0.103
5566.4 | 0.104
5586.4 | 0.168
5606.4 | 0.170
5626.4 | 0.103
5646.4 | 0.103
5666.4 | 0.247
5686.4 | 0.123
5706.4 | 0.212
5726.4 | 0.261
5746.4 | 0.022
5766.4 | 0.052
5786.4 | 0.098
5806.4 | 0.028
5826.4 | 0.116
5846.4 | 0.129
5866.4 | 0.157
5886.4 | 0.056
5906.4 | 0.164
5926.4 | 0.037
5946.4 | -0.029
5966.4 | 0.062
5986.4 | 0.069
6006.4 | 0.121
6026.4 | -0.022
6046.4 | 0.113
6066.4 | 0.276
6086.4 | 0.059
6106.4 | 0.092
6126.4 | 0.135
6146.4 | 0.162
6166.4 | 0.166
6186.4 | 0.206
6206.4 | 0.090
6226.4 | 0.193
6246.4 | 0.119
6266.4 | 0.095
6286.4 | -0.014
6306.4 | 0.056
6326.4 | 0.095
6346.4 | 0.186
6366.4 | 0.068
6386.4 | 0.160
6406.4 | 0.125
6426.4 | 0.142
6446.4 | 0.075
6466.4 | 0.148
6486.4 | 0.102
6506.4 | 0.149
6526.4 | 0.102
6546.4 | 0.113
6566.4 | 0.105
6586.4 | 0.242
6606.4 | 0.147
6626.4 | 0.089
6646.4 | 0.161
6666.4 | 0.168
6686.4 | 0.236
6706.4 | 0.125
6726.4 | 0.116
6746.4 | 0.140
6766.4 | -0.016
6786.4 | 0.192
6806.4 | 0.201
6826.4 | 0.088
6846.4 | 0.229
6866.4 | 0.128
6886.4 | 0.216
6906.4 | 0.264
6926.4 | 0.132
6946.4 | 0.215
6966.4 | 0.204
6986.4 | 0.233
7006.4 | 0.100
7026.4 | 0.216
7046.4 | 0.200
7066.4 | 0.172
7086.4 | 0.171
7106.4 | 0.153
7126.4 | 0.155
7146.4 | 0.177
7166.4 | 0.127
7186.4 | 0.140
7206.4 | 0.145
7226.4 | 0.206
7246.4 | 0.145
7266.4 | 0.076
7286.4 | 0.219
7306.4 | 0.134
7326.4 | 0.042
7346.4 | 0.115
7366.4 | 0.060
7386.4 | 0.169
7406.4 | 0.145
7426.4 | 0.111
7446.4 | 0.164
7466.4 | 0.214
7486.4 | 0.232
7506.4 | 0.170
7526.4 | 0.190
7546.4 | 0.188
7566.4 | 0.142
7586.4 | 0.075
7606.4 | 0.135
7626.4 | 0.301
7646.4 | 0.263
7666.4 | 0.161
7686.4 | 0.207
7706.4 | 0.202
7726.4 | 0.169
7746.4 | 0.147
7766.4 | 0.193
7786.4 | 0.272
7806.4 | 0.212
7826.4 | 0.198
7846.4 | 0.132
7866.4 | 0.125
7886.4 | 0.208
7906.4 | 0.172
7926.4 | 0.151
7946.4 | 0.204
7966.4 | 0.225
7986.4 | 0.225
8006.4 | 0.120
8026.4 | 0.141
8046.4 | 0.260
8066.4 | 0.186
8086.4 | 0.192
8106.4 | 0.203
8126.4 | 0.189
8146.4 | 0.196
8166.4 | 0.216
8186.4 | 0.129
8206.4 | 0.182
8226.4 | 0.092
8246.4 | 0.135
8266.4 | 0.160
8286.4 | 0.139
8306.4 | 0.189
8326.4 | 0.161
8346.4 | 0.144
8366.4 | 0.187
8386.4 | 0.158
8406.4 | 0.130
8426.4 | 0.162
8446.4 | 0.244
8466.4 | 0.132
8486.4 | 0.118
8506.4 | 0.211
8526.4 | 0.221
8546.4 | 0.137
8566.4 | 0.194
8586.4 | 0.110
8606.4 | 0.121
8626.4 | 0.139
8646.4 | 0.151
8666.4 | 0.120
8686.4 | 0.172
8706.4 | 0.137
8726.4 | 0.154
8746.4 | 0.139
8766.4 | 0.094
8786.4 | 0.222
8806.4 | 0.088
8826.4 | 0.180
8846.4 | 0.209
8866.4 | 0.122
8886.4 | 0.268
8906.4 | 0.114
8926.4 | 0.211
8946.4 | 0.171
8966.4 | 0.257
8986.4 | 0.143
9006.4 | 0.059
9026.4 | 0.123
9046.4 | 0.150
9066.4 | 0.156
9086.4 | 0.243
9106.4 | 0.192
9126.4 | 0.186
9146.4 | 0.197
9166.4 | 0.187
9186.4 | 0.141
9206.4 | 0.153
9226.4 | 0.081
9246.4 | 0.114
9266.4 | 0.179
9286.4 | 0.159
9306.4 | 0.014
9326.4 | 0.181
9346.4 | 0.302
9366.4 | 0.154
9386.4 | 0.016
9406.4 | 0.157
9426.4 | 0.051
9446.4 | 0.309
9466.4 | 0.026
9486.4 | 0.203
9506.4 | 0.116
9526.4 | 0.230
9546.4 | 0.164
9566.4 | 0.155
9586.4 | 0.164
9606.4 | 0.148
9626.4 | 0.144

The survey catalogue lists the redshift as 0.70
